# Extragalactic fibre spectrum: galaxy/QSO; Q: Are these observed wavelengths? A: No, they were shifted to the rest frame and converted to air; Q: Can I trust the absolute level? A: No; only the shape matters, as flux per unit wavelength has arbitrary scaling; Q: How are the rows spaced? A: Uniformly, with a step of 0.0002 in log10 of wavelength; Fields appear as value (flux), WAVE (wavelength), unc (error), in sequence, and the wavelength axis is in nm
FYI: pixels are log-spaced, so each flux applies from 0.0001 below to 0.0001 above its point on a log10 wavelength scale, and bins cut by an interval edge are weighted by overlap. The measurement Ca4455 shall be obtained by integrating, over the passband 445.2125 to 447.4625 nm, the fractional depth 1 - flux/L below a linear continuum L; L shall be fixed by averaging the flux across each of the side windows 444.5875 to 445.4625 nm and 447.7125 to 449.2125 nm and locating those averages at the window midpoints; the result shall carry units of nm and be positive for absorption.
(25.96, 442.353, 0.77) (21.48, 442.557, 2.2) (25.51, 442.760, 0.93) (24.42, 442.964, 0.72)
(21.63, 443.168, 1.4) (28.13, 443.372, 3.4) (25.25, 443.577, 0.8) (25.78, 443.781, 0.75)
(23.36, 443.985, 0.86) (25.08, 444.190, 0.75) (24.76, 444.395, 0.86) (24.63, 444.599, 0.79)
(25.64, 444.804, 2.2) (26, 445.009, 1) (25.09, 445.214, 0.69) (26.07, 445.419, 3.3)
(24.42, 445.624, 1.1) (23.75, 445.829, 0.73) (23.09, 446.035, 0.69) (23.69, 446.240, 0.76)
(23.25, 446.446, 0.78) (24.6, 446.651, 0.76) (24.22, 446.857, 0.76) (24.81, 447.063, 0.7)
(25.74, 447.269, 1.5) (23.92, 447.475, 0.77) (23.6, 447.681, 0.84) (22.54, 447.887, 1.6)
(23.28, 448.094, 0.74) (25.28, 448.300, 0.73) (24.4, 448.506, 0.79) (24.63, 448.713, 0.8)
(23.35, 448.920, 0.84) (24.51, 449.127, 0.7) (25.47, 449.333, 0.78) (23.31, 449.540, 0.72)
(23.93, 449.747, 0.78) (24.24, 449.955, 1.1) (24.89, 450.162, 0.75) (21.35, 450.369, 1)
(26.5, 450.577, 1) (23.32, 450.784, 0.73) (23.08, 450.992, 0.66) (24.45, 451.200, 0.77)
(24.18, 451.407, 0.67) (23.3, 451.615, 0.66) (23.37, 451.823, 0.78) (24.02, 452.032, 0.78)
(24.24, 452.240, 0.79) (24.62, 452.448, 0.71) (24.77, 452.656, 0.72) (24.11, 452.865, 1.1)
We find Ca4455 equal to 0.05 nm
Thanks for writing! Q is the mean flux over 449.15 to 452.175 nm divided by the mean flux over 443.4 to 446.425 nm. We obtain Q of 1.0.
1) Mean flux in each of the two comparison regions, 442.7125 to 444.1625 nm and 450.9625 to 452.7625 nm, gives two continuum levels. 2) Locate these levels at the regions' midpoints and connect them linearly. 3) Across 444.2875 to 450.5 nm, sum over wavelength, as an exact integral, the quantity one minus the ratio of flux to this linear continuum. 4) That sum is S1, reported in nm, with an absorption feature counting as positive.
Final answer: 0.05 nm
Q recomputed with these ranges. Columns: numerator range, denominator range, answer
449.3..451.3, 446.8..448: 0.99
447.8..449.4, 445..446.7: 0.99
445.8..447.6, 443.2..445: 0.96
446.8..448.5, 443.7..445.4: 0.96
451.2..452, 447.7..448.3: 1.01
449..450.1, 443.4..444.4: 0.97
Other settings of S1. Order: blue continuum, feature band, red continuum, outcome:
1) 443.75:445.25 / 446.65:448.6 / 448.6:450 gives 0.020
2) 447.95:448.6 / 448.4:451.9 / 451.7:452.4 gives 0.006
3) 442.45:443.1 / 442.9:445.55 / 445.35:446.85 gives -0.131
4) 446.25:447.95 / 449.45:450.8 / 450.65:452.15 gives -0.008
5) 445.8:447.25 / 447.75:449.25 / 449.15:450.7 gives 0.009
